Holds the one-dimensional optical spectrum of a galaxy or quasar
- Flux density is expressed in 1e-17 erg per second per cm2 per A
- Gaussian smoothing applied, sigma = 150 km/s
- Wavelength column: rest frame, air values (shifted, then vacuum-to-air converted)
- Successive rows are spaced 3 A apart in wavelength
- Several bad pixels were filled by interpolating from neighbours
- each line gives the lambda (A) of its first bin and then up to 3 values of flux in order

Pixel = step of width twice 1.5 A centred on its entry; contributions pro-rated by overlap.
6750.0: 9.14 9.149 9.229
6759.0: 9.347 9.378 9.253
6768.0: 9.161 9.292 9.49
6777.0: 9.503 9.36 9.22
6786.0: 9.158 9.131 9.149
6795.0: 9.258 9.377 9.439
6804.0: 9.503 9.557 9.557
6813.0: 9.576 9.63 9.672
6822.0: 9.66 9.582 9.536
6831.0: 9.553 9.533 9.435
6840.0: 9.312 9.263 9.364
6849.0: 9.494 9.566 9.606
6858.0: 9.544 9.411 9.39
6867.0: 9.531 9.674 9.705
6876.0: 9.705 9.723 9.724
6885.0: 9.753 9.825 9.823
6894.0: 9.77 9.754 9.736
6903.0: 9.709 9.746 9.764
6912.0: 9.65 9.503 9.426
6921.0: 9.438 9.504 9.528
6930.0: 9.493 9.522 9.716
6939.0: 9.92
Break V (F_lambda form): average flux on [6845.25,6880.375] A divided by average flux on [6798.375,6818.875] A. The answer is 1.00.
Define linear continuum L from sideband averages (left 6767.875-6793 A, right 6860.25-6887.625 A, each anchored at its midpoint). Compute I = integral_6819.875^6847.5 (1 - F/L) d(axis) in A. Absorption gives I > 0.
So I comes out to 0.0 A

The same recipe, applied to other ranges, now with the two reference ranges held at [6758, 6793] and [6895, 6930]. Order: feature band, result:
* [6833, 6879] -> -0.1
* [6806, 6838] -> -0.6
